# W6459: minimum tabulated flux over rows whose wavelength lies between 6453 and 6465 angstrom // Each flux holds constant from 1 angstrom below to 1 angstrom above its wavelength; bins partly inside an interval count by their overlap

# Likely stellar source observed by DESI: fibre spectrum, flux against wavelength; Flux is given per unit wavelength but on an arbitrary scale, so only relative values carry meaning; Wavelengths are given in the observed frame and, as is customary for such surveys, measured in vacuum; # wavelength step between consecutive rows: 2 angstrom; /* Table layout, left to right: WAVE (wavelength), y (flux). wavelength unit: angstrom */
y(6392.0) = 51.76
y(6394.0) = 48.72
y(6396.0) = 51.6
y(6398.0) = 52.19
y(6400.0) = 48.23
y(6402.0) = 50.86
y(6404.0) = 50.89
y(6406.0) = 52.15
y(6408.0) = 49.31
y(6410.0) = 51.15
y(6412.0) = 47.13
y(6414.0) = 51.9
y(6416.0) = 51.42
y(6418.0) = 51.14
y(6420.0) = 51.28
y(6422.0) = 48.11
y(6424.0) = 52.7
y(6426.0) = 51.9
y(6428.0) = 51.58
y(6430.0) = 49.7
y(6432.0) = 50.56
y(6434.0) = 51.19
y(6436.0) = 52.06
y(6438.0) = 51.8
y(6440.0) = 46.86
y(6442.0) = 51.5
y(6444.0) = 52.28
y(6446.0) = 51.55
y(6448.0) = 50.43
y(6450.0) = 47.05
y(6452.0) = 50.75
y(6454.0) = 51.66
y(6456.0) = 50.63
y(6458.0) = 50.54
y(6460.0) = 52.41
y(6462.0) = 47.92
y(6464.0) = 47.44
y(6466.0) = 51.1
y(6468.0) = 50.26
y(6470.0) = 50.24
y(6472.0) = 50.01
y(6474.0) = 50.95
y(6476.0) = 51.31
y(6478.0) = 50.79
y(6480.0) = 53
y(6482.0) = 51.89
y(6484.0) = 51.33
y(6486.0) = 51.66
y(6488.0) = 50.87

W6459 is 47.44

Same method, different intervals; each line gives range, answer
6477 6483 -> 50.79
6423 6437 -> 49.7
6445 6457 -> 47.05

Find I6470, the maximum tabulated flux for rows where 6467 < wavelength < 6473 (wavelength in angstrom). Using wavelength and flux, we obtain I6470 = 50.26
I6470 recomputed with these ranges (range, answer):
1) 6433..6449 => 52.28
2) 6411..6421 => 51.9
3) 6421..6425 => 52.7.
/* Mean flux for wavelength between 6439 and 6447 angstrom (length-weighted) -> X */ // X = 50.5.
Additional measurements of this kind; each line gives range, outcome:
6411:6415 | 49.5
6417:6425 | 50.8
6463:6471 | 49.8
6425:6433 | 50.9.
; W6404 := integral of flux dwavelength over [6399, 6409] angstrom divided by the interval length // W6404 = 50.3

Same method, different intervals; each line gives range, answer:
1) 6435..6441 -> 50.2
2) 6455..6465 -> 49.8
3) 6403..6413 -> 50.1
